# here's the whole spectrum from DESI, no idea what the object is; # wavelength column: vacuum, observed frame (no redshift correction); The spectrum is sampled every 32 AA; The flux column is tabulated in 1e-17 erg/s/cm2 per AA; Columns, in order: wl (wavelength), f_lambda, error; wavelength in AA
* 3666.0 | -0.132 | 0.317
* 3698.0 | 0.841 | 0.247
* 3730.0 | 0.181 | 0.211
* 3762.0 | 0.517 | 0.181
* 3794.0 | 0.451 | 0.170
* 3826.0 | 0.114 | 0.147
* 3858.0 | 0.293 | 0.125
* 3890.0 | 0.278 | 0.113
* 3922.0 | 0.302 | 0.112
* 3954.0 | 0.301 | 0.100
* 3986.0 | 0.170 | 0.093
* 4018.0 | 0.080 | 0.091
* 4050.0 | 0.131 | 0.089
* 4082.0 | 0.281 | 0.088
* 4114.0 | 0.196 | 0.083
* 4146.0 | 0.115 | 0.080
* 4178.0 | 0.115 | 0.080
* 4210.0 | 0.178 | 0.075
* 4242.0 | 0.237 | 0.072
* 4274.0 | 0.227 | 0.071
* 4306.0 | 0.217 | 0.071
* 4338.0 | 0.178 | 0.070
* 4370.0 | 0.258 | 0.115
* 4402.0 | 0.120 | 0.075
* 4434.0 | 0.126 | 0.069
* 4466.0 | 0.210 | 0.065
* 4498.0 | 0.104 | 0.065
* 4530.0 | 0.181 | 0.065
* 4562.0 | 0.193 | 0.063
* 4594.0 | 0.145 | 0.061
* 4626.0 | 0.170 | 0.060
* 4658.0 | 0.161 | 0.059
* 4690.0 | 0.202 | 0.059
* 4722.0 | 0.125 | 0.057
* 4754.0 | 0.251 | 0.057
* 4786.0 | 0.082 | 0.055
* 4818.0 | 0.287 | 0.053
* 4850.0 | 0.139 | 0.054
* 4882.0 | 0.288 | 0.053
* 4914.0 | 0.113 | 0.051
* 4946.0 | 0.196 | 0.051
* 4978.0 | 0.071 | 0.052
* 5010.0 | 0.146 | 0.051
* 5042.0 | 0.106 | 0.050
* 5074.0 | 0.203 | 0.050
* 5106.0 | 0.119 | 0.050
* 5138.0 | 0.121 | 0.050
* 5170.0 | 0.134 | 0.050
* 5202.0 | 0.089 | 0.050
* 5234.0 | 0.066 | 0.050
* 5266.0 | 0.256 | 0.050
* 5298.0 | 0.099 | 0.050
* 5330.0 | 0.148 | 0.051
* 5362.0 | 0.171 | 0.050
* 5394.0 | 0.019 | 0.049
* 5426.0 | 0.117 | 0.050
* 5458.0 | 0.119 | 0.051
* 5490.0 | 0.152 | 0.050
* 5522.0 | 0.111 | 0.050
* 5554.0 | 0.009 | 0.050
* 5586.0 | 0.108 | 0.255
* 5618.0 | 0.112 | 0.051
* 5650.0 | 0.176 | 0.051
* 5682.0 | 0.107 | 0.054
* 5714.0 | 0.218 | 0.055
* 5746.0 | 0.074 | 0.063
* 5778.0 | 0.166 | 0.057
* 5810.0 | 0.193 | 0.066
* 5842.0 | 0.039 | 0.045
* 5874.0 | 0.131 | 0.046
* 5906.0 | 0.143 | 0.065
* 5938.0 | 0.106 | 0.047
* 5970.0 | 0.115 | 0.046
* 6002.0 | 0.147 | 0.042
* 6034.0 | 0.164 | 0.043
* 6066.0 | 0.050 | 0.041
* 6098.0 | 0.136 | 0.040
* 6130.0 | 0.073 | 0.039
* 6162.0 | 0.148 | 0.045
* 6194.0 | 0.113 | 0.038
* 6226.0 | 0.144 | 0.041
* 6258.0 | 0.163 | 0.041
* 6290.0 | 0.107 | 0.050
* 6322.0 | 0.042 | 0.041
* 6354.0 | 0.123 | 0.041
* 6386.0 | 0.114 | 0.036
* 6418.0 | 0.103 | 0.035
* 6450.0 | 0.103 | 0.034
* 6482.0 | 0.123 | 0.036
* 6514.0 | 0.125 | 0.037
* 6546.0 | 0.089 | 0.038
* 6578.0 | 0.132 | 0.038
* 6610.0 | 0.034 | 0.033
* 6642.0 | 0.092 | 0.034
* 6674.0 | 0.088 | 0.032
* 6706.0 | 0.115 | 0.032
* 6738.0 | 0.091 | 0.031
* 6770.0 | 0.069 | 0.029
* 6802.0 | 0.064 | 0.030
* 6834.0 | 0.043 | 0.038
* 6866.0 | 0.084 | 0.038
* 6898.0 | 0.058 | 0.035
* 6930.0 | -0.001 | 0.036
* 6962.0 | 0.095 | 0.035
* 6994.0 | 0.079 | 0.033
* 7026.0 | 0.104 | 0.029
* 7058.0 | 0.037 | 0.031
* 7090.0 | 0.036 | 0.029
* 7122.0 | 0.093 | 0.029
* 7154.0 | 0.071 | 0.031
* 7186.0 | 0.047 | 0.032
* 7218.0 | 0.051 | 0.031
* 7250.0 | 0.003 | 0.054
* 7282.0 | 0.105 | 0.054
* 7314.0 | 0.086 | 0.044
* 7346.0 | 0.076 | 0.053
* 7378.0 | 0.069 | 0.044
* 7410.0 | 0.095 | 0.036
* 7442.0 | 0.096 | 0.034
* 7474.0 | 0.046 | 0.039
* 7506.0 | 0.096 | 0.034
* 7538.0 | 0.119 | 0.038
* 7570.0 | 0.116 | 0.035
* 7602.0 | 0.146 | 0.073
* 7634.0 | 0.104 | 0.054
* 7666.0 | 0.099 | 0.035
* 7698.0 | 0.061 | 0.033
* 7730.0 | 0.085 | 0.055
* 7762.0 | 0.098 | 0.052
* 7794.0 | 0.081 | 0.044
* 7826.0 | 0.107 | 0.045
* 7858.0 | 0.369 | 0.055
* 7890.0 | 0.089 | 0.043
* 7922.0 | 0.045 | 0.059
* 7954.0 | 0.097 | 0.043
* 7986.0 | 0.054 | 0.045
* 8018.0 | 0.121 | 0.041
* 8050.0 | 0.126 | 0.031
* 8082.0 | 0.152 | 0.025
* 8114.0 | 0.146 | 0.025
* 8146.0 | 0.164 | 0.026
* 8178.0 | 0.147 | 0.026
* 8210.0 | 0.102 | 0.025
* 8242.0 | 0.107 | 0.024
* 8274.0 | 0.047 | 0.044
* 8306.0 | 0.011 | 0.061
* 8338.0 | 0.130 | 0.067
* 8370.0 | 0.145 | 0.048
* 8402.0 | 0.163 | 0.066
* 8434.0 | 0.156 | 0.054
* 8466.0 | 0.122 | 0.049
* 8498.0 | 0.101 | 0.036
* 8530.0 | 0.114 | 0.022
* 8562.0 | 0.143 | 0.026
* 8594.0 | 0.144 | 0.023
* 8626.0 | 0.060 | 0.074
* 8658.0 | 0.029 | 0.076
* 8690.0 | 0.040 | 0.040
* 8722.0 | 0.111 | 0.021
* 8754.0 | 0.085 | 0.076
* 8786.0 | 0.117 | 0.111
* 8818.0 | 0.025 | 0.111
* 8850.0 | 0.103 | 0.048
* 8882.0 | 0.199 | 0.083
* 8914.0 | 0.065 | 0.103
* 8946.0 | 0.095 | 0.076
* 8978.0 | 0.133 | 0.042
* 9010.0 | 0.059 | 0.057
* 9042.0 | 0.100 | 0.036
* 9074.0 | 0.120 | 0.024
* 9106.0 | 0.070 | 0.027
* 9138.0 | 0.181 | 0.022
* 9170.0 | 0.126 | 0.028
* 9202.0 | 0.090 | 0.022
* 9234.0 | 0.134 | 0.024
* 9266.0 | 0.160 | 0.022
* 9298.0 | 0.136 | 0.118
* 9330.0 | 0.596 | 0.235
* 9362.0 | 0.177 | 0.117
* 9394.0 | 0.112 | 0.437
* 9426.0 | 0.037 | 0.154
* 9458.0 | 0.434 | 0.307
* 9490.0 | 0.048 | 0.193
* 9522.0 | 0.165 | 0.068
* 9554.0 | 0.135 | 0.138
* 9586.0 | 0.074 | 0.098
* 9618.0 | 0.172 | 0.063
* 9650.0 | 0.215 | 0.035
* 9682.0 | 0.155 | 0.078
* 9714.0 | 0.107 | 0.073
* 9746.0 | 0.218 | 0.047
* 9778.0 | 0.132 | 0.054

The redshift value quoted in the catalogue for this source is 1.10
